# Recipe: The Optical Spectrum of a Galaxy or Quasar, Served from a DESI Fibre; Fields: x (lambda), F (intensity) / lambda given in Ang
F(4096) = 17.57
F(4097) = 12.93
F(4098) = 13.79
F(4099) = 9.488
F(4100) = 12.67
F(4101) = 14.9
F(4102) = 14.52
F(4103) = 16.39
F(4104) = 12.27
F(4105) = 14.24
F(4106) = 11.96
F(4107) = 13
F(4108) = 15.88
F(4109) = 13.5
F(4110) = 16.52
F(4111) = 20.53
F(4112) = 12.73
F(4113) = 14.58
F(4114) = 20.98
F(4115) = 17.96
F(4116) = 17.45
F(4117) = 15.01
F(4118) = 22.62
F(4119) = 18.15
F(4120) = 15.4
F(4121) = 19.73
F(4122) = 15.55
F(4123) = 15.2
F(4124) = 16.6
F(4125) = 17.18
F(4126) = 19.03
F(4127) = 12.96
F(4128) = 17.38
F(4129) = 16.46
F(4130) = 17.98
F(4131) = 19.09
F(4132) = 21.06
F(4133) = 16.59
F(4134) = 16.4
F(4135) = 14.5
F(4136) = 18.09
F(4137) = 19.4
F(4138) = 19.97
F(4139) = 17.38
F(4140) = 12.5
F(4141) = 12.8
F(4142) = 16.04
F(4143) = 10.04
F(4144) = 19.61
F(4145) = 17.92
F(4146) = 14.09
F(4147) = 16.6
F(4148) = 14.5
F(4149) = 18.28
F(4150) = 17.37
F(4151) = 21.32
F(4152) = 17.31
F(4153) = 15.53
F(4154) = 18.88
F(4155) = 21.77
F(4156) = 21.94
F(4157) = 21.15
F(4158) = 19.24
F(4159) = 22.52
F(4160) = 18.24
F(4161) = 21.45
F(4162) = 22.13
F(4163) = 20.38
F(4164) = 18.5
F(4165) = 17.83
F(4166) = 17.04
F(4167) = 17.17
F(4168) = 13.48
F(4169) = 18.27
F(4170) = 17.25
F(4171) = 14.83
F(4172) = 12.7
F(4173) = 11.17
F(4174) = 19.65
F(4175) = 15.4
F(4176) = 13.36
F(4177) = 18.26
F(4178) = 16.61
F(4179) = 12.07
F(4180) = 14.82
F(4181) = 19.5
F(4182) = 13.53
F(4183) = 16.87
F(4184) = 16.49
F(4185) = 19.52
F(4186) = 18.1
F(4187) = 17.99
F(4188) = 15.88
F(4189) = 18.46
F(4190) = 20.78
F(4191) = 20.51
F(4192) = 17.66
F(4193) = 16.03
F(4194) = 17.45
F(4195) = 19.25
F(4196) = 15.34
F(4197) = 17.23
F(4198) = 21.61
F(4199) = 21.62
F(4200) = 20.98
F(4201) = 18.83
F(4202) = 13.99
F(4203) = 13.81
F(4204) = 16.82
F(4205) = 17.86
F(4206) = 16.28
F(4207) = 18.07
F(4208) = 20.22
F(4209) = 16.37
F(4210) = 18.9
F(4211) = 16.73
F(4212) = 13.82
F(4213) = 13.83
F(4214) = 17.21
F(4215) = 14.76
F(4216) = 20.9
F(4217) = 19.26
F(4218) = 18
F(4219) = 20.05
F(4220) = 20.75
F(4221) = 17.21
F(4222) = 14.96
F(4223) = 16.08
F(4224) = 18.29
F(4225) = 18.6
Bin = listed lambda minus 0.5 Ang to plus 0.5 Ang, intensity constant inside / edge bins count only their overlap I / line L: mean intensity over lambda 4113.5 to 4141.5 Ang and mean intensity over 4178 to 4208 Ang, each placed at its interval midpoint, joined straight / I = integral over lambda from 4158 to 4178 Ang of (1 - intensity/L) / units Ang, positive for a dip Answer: 0.1 Ang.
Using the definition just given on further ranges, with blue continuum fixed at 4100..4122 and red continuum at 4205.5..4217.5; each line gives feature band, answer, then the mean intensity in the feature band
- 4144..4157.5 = -1.45 Ang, 18.3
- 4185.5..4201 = -1.48 Ang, 18.6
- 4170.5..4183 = 1.16 Ang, 15.2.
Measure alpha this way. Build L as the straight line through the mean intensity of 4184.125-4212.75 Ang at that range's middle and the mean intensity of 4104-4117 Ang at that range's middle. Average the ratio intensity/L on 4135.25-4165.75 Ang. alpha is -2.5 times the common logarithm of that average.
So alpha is -0.09 mag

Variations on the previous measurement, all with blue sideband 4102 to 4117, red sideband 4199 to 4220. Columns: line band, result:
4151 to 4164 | -0.212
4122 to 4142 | -0.057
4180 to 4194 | -0.038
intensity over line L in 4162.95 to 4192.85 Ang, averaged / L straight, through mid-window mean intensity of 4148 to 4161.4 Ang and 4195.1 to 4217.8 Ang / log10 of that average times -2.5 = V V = 0.111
